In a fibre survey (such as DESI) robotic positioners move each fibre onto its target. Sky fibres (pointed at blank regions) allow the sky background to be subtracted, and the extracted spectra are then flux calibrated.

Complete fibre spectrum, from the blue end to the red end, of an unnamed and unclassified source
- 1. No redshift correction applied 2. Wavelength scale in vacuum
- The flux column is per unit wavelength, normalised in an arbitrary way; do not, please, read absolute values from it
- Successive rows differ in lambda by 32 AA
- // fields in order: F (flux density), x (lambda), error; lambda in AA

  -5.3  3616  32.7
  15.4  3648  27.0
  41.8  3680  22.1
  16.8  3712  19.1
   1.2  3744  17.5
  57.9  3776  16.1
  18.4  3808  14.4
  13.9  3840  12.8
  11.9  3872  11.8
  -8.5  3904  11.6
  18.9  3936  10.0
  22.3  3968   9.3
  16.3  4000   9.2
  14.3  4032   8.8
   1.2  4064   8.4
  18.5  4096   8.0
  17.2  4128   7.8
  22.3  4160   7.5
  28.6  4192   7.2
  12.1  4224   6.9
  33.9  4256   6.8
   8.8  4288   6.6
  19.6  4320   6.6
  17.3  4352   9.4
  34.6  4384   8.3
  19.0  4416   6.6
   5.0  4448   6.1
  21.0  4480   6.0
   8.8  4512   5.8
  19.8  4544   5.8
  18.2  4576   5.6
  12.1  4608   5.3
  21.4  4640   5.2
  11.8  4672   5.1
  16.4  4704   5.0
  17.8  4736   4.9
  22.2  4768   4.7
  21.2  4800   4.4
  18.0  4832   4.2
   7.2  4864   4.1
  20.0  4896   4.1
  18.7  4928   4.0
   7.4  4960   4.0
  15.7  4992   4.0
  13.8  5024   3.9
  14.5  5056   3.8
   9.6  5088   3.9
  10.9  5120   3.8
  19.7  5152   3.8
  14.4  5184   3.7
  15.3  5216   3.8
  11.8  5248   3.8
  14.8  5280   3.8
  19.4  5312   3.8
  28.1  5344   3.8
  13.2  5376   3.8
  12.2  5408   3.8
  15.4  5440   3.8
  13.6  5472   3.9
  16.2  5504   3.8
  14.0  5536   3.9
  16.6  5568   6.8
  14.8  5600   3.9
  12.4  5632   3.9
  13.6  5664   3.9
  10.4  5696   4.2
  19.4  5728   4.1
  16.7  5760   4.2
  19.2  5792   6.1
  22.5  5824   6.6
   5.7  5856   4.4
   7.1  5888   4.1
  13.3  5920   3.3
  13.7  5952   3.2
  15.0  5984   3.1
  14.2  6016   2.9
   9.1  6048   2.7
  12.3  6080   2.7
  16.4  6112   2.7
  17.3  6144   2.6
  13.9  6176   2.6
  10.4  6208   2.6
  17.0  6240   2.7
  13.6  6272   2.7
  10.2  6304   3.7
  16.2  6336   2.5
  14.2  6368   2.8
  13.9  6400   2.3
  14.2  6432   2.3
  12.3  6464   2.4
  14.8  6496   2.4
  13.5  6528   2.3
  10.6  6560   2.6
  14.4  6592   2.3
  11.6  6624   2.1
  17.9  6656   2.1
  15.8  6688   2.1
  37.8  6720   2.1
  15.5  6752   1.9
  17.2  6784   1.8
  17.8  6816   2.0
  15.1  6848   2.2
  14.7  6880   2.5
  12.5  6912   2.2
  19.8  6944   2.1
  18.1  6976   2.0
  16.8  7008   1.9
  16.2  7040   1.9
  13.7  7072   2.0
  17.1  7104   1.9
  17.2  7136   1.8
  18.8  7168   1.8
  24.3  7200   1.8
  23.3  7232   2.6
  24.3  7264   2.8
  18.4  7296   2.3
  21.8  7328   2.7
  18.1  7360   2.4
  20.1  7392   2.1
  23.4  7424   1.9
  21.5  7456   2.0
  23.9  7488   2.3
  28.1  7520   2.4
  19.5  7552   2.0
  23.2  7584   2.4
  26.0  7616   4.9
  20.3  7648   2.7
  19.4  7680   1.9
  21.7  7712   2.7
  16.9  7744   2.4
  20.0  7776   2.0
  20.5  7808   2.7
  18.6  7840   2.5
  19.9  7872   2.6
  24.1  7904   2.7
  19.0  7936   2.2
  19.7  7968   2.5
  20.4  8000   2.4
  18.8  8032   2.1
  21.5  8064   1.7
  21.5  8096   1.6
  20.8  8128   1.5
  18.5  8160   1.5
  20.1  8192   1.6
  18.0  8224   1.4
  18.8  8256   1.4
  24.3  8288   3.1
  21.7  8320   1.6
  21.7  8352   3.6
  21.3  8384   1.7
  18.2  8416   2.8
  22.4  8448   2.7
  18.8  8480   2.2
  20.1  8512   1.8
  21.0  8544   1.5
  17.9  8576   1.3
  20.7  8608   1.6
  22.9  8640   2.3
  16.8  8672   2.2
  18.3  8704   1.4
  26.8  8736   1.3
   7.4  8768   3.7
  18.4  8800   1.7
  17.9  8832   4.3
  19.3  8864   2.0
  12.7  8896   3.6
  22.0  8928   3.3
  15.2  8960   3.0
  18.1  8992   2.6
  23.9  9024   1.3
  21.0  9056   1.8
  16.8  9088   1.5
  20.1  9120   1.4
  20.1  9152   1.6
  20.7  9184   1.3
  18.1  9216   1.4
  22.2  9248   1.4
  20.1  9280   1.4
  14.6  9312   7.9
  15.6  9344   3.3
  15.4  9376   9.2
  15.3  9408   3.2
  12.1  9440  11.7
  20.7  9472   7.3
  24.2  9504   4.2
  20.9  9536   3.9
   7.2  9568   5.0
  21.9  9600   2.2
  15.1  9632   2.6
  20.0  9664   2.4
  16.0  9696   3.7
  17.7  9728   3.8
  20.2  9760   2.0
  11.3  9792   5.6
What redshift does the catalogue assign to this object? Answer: 0.80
